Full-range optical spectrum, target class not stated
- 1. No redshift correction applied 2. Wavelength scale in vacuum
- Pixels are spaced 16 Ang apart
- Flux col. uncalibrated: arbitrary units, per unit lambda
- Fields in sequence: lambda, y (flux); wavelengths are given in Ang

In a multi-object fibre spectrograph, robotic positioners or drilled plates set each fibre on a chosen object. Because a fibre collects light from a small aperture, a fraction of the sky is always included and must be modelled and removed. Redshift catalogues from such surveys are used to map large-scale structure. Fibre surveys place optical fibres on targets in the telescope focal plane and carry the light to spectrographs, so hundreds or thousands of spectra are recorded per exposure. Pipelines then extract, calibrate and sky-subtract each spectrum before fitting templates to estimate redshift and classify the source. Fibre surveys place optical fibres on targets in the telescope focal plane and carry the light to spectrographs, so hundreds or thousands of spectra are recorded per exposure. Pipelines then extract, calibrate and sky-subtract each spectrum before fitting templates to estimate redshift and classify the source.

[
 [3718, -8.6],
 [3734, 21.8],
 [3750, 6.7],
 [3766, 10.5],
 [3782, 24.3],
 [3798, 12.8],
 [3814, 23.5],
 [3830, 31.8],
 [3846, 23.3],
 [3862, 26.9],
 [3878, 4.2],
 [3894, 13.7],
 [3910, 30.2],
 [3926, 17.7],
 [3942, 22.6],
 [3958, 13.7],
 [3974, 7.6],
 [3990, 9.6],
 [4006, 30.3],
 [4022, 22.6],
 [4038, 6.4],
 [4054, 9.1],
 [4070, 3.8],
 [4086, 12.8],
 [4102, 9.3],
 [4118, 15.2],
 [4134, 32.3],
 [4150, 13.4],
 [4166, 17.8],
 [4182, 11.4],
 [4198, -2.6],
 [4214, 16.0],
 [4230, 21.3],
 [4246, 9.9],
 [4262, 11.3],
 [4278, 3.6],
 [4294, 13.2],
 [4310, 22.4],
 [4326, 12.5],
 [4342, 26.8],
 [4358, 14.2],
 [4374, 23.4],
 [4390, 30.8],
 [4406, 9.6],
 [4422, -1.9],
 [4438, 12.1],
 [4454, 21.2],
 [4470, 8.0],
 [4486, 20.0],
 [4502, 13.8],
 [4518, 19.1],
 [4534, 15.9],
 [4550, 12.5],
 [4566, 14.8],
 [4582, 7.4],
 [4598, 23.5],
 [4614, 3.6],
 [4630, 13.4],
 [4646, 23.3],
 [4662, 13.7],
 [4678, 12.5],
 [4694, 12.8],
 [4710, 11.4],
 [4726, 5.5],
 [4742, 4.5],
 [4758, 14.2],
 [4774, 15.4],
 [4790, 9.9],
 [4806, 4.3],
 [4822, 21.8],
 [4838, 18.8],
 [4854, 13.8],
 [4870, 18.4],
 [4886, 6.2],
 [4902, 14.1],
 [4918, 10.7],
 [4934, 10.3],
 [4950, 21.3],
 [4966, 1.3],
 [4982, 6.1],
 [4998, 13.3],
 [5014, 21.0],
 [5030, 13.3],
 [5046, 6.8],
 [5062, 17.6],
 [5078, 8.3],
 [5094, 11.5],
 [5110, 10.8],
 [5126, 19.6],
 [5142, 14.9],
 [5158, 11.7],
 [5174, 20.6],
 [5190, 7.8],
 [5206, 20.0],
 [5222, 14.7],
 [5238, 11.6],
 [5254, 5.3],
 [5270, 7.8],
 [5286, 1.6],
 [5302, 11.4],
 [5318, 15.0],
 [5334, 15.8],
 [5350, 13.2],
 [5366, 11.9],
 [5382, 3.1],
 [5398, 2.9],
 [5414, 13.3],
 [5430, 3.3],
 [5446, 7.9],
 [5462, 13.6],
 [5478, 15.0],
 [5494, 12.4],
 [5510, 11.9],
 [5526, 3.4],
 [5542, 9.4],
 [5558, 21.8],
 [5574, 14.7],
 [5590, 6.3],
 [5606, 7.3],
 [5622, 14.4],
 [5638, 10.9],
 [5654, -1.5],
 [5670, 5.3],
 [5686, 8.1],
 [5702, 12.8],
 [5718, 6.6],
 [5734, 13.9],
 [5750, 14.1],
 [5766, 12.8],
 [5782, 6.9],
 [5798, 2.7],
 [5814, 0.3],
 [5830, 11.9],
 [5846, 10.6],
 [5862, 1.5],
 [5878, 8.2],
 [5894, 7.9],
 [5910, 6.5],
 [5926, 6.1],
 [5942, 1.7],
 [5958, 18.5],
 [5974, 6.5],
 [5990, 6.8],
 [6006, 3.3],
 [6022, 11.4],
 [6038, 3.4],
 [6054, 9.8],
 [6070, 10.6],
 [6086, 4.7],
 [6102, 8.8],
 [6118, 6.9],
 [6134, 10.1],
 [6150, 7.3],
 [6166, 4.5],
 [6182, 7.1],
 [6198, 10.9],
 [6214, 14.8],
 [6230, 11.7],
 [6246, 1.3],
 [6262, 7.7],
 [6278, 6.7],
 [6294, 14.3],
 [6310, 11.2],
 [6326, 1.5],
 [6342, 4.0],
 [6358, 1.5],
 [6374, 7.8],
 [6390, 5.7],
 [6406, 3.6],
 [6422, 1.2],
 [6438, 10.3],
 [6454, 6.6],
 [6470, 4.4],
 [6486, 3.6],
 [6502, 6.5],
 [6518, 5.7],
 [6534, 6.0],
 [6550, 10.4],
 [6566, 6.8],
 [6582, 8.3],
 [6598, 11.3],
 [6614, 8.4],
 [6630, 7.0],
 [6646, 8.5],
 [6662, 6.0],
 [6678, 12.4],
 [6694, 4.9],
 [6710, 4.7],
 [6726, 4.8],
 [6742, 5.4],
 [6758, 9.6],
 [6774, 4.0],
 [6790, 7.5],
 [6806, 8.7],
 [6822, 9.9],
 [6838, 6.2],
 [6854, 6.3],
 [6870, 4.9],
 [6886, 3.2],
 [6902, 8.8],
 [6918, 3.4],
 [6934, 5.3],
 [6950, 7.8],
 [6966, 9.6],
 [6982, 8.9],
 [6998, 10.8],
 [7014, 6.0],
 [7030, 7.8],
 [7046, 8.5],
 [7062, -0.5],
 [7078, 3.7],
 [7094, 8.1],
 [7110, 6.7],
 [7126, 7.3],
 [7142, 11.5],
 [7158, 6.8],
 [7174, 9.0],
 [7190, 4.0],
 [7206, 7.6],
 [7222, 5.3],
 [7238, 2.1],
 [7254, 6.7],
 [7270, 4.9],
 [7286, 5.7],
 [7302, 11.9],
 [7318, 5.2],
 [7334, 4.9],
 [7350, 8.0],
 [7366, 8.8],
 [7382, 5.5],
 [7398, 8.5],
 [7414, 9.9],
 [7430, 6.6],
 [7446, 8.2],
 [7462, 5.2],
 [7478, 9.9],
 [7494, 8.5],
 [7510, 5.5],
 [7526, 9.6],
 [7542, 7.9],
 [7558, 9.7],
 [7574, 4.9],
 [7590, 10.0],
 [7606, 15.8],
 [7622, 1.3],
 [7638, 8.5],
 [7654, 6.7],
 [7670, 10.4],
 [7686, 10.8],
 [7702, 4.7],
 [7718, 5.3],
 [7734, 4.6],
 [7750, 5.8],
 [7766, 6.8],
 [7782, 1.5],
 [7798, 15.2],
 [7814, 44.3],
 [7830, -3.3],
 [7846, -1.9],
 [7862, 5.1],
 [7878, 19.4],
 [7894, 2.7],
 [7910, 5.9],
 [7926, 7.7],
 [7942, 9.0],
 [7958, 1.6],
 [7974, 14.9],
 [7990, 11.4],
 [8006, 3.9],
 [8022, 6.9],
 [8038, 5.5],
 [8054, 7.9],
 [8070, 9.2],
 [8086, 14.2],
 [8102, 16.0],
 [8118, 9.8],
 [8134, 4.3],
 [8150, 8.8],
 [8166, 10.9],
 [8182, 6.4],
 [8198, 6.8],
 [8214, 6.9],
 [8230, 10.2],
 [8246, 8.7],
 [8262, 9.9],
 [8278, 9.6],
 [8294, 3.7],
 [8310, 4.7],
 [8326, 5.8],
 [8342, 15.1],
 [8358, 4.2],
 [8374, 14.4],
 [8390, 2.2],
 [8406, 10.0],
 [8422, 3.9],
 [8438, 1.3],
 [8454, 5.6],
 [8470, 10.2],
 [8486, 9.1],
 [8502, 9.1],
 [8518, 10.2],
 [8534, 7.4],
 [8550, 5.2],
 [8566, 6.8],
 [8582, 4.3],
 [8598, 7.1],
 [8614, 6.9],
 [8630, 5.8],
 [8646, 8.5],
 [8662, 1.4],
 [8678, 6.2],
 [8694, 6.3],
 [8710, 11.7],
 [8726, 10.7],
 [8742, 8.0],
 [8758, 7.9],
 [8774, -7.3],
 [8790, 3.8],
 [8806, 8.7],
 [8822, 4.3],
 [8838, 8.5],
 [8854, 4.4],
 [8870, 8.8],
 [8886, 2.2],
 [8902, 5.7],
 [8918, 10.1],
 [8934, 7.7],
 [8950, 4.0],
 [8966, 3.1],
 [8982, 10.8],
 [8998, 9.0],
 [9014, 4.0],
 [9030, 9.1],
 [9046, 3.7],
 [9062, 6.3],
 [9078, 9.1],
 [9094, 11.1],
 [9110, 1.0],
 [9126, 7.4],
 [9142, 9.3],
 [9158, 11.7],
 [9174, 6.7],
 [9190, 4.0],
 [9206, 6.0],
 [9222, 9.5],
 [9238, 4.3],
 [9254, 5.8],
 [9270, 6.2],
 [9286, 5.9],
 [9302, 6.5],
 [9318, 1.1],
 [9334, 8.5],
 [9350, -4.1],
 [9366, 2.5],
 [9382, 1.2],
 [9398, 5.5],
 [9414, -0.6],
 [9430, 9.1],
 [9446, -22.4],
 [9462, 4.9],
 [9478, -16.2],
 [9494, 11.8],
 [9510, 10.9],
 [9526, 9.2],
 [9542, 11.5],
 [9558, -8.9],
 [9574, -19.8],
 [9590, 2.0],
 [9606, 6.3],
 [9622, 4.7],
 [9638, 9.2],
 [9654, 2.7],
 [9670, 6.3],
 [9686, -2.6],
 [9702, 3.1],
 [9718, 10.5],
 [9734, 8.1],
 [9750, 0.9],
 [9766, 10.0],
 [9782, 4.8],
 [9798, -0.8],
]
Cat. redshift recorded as 1.094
